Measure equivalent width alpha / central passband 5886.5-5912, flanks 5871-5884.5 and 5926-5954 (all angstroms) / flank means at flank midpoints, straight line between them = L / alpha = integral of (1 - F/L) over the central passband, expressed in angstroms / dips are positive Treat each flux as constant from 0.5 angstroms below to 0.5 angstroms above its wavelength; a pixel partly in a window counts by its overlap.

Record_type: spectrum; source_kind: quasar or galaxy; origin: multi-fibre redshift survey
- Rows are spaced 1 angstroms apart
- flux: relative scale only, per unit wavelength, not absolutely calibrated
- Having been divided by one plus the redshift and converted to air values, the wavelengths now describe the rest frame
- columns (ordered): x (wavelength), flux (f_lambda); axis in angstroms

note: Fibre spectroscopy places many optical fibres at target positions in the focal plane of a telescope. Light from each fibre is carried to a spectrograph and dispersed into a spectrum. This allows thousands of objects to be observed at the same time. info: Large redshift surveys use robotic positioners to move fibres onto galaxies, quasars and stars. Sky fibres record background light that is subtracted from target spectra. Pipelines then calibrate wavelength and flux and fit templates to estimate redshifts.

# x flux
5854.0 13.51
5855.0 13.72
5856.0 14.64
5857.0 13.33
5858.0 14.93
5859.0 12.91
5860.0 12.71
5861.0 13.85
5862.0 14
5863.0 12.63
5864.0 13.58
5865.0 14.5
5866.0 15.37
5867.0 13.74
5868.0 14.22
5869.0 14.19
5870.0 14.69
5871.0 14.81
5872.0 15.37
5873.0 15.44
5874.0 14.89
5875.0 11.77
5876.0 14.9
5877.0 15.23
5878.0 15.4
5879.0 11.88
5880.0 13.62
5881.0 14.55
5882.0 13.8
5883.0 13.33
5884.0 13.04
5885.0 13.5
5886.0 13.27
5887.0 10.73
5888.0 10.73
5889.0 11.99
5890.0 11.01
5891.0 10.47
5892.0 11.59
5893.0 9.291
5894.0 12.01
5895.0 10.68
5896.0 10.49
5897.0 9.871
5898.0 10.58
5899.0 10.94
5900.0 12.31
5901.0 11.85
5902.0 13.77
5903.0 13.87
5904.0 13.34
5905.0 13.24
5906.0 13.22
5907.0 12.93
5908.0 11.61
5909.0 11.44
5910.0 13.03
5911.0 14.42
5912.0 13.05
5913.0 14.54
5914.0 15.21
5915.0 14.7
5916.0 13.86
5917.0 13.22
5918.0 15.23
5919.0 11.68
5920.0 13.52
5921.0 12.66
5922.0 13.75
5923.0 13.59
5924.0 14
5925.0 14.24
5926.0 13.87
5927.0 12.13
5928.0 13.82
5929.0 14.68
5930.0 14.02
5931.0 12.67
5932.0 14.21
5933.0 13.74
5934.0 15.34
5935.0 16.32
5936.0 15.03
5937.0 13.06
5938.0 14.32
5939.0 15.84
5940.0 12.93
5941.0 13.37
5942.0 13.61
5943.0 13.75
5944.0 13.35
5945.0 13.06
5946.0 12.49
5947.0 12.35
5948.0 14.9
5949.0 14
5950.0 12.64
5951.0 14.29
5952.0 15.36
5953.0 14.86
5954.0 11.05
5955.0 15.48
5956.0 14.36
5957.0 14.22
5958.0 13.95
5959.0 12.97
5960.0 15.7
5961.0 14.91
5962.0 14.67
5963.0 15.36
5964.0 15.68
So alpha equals 4.0 angstroms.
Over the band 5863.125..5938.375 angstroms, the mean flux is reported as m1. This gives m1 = 13.3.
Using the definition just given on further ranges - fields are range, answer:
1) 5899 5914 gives 13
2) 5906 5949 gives 13.7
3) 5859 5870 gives 13.9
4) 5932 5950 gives 13.9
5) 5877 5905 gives 12.2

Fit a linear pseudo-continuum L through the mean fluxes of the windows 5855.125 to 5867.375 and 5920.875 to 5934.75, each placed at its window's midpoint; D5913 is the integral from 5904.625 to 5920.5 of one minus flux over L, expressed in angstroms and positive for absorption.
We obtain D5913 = 0.5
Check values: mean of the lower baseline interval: 13.8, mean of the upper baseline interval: 13.8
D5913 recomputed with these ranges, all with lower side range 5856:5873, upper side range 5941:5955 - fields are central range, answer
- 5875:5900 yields 3.17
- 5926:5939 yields -0.47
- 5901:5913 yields 0.65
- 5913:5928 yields 0.04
